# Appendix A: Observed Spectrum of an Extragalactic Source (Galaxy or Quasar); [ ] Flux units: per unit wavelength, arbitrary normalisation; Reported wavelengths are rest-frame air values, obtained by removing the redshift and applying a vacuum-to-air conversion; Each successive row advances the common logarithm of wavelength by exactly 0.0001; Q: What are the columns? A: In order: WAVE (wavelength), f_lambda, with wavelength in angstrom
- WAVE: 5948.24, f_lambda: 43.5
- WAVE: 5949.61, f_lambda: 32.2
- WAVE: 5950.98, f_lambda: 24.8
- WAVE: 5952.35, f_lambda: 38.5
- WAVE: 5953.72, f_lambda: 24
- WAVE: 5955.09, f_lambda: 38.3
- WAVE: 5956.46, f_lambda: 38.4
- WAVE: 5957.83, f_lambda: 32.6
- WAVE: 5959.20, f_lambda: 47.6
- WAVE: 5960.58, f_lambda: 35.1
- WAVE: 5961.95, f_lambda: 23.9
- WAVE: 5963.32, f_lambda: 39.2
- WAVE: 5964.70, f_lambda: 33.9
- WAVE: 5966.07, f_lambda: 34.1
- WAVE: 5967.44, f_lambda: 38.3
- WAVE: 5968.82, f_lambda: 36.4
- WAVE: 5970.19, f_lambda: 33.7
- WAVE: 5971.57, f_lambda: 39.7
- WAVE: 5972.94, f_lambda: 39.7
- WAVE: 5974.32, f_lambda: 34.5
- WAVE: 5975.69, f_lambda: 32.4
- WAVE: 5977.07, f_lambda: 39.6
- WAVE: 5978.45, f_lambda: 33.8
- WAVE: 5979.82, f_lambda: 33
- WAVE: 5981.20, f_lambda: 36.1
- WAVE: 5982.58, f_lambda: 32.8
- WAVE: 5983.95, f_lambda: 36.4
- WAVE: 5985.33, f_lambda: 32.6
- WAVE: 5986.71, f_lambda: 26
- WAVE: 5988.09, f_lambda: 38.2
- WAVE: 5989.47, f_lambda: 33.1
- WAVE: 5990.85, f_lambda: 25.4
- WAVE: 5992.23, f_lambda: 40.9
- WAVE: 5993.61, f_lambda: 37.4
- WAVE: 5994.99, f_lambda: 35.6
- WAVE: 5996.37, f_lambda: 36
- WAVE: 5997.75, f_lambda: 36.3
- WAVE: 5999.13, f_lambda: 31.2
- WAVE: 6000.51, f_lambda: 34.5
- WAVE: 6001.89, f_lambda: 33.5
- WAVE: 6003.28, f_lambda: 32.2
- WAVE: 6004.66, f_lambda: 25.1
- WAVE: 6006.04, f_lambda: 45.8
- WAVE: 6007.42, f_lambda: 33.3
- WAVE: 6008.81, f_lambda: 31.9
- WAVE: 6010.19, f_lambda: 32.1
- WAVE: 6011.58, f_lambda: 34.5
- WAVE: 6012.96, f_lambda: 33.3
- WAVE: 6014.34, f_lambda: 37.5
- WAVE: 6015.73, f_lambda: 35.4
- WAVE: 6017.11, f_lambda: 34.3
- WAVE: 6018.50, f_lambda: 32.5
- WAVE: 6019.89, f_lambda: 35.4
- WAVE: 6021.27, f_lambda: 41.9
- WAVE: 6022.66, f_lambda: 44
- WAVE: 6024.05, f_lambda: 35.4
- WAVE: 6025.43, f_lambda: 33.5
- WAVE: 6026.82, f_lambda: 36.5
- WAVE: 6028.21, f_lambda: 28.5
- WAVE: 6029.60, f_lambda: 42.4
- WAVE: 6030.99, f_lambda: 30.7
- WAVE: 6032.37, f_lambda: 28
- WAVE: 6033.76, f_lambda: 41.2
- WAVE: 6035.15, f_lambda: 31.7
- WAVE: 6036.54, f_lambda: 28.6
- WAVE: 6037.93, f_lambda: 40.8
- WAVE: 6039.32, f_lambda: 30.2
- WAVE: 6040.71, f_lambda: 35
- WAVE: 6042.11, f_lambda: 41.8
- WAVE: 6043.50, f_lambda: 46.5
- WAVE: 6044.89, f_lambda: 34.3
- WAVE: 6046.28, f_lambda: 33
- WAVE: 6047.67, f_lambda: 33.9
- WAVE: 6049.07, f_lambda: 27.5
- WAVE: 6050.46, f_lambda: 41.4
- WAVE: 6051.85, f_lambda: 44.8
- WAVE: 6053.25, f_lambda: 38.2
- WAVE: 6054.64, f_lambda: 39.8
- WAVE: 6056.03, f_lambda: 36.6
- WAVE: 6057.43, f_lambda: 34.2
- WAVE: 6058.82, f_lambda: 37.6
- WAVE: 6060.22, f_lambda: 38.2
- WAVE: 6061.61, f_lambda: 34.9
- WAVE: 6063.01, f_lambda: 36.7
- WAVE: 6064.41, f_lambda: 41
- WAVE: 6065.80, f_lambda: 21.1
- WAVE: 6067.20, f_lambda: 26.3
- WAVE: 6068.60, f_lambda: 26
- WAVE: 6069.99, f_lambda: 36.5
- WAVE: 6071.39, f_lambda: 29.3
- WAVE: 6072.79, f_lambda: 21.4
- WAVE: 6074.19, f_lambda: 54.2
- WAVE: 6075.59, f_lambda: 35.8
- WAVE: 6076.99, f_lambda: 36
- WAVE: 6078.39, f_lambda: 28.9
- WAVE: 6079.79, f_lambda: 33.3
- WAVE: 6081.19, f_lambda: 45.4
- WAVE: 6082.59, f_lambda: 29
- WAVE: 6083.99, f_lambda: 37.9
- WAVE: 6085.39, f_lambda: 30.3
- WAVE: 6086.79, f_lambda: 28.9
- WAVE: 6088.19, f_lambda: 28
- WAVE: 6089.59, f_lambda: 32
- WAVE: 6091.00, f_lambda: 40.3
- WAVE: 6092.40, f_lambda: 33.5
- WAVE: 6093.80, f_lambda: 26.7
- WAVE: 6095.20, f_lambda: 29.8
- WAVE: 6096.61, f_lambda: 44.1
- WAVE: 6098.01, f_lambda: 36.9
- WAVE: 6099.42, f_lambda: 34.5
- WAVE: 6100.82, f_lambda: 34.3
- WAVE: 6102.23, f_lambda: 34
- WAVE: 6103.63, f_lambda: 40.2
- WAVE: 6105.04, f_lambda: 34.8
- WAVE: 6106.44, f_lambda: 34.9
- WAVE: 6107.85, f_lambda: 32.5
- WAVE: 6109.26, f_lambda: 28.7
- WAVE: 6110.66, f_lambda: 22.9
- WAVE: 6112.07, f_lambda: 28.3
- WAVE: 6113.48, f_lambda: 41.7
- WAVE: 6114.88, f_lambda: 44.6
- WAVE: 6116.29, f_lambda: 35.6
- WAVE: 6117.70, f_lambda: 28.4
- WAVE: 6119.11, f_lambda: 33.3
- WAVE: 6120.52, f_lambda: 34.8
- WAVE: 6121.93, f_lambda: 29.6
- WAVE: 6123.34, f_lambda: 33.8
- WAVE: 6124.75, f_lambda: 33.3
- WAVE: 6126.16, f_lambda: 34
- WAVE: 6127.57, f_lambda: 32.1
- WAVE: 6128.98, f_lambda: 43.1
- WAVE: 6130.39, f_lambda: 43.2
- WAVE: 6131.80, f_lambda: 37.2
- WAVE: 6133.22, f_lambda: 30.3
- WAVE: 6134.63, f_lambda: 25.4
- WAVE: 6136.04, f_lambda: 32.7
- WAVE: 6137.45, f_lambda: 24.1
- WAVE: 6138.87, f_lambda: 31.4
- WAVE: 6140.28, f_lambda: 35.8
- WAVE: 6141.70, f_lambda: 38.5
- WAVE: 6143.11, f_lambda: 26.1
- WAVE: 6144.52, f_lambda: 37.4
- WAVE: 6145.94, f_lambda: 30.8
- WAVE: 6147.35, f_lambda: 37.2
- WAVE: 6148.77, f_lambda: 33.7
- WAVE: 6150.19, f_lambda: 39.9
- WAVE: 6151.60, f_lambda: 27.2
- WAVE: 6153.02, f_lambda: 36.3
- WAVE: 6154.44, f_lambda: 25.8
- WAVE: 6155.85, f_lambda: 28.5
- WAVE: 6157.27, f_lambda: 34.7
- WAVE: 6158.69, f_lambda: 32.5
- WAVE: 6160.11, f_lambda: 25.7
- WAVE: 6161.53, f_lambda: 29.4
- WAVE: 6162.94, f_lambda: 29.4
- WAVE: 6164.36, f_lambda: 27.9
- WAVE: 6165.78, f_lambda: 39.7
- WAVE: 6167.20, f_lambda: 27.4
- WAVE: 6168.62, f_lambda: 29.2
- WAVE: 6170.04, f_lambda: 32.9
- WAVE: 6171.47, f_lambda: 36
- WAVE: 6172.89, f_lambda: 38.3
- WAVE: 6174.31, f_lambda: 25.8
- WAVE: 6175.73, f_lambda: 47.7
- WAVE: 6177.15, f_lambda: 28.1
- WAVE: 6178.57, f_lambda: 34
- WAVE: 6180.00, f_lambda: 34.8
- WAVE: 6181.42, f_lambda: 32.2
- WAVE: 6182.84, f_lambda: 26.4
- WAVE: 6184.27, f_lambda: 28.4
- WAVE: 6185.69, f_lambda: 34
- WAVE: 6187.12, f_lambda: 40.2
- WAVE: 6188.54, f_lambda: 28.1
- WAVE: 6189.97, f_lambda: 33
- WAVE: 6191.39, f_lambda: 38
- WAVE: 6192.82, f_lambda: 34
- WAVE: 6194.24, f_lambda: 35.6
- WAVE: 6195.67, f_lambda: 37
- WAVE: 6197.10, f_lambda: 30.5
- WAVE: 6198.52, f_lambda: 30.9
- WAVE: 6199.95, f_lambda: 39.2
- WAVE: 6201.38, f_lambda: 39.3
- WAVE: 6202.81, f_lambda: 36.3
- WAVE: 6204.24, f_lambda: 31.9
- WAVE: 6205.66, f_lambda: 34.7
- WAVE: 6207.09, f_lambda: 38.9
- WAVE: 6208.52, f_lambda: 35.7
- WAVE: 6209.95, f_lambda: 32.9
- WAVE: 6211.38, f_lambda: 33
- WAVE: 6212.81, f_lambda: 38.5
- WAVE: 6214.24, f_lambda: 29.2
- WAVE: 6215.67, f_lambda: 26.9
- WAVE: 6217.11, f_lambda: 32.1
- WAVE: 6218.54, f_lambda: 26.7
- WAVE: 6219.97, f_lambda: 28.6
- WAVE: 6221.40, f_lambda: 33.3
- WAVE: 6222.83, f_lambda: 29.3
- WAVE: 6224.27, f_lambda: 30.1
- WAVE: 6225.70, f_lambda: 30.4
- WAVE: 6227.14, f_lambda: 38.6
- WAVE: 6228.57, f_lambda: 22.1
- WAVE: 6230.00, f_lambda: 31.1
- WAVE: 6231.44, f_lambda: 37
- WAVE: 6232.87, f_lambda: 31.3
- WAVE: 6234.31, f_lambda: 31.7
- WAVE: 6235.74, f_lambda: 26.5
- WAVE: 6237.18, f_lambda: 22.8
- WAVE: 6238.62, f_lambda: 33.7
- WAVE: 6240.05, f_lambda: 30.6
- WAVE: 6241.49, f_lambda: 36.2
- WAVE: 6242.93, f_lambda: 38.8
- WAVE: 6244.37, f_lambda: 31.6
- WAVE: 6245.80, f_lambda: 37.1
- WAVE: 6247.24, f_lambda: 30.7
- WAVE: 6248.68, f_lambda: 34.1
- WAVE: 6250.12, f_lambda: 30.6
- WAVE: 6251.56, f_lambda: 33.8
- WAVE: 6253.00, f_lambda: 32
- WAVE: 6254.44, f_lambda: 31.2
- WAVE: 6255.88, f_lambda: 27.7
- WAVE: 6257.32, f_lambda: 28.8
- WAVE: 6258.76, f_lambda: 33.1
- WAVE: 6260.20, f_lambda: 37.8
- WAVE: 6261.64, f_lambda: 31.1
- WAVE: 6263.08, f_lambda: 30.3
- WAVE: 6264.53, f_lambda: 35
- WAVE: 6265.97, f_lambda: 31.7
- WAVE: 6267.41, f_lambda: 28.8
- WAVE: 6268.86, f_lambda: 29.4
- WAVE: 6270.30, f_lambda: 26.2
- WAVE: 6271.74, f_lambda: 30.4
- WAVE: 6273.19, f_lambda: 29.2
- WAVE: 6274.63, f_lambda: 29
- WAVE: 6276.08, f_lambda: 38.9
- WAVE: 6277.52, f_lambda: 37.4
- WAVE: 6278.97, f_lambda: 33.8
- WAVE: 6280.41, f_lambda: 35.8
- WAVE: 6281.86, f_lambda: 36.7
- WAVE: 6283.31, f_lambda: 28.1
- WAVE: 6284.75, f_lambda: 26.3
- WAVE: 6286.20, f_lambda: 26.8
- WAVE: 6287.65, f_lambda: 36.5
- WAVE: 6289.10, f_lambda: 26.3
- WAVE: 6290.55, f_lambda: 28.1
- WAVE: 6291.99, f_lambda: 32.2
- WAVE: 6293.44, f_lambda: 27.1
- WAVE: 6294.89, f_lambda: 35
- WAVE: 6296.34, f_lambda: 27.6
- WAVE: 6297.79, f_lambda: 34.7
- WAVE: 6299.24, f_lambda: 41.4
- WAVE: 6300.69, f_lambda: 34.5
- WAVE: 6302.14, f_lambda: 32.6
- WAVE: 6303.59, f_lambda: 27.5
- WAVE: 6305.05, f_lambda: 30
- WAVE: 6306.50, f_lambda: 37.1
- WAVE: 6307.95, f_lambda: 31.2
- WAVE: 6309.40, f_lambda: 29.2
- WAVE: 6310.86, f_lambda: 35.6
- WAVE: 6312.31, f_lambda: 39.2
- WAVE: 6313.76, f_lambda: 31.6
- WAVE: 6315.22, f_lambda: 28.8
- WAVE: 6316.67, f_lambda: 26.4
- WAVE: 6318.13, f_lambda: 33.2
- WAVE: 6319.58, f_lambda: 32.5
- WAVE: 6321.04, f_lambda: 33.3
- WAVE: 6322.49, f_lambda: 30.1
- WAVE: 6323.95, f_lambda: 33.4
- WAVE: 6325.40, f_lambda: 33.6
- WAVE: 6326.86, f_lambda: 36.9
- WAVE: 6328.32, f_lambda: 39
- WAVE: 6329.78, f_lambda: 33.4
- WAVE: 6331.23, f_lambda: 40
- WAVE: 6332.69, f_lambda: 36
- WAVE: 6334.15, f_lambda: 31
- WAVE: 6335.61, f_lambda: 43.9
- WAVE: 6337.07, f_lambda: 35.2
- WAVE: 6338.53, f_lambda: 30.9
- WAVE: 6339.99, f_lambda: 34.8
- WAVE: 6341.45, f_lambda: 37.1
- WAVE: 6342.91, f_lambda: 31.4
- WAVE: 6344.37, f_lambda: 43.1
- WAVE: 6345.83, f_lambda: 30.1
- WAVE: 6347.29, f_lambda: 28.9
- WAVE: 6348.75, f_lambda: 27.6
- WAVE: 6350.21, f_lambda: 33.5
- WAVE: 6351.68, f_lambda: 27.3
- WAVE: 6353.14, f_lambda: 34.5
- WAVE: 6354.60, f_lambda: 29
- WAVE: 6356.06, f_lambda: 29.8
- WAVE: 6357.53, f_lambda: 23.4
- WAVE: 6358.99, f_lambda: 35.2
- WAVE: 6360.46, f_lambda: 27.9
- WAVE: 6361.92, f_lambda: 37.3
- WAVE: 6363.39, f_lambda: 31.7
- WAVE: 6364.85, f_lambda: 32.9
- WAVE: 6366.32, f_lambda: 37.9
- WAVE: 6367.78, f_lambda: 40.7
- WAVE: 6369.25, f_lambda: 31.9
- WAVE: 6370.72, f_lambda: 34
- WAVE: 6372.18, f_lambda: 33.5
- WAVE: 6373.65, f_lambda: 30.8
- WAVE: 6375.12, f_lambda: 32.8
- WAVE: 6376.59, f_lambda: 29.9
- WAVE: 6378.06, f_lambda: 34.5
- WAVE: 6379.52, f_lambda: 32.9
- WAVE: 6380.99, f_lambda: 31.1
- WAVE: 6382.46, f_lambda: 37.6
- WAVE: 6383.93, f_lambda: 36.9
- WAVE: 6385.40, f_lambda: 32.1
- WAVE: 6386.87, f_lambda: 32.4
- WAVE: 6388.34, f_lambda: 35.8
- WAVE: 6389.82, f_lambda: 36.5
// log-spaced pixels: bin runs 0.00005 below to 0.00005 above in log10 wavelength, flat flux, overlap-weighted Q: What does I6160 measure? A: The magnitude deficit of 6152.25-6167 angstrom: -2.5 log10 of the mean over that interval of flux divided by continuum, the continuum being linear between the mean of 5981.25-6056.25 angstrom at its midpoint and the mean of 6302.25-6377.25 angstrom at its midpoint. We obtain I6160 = 0.11 mag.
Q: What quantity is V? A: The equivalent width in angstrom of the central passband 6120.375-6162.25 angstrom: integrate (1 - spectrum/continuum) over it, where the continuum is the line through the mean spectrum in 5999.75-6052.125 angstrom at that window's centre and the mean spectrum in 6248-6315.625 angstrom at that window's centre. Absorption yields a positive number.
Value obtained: 1.2 angstrom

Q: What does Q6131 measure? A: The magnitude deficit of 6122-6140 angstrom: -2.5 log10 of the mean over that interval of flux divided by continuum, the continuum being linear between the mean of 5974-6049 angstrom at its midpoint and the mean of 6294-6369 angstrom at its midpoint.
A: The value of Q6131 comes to 0.03 mag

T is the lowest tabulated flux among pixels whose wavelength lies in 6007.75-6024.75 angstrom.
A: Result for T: 31.9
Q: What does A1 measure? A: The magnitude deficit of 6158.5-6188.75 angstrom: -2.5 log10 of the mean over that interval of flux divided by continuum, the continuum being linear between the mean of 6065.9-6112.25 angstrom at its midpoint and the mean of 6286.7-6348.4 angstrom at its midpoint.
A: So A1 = 0.03 mag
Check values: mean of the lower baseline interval 33.1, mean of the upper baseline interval 33.3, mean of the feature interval 32.3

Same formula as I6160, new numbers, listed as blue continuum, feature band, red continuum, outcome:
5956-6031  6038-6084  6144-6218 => -0.03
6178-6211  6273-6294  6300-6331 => 0.06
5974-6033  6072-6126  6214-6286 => -0.02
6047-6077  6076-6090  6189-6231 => 0.05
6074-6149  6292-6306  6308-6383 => 0.03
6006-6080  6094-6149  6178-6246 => 0.01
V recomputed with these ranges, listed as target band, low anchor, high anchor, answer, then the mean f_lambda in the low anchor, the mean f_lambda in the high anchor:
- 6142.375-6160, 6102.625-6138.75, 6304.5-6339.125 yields 0.69 angstrom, 33.5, 33.8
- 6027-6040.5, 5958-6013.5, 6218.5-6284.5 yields 0.17 angstrom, 34.7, 31.7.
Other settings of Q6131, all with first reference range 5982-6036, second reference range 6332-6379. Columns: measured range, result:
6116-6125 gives 0.05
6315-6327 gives 0.04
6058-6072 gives 0.05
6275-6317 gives 0.03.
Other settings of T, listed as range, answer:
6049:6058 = 27.5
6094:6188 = 22.9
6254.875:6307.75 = 26.2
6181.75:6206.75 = 26.4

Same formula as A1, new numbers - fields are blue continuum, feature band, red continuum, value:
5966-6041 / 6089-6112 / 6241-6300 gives 0.01 mag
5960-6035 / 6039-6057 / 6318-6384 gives -0.08 mag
